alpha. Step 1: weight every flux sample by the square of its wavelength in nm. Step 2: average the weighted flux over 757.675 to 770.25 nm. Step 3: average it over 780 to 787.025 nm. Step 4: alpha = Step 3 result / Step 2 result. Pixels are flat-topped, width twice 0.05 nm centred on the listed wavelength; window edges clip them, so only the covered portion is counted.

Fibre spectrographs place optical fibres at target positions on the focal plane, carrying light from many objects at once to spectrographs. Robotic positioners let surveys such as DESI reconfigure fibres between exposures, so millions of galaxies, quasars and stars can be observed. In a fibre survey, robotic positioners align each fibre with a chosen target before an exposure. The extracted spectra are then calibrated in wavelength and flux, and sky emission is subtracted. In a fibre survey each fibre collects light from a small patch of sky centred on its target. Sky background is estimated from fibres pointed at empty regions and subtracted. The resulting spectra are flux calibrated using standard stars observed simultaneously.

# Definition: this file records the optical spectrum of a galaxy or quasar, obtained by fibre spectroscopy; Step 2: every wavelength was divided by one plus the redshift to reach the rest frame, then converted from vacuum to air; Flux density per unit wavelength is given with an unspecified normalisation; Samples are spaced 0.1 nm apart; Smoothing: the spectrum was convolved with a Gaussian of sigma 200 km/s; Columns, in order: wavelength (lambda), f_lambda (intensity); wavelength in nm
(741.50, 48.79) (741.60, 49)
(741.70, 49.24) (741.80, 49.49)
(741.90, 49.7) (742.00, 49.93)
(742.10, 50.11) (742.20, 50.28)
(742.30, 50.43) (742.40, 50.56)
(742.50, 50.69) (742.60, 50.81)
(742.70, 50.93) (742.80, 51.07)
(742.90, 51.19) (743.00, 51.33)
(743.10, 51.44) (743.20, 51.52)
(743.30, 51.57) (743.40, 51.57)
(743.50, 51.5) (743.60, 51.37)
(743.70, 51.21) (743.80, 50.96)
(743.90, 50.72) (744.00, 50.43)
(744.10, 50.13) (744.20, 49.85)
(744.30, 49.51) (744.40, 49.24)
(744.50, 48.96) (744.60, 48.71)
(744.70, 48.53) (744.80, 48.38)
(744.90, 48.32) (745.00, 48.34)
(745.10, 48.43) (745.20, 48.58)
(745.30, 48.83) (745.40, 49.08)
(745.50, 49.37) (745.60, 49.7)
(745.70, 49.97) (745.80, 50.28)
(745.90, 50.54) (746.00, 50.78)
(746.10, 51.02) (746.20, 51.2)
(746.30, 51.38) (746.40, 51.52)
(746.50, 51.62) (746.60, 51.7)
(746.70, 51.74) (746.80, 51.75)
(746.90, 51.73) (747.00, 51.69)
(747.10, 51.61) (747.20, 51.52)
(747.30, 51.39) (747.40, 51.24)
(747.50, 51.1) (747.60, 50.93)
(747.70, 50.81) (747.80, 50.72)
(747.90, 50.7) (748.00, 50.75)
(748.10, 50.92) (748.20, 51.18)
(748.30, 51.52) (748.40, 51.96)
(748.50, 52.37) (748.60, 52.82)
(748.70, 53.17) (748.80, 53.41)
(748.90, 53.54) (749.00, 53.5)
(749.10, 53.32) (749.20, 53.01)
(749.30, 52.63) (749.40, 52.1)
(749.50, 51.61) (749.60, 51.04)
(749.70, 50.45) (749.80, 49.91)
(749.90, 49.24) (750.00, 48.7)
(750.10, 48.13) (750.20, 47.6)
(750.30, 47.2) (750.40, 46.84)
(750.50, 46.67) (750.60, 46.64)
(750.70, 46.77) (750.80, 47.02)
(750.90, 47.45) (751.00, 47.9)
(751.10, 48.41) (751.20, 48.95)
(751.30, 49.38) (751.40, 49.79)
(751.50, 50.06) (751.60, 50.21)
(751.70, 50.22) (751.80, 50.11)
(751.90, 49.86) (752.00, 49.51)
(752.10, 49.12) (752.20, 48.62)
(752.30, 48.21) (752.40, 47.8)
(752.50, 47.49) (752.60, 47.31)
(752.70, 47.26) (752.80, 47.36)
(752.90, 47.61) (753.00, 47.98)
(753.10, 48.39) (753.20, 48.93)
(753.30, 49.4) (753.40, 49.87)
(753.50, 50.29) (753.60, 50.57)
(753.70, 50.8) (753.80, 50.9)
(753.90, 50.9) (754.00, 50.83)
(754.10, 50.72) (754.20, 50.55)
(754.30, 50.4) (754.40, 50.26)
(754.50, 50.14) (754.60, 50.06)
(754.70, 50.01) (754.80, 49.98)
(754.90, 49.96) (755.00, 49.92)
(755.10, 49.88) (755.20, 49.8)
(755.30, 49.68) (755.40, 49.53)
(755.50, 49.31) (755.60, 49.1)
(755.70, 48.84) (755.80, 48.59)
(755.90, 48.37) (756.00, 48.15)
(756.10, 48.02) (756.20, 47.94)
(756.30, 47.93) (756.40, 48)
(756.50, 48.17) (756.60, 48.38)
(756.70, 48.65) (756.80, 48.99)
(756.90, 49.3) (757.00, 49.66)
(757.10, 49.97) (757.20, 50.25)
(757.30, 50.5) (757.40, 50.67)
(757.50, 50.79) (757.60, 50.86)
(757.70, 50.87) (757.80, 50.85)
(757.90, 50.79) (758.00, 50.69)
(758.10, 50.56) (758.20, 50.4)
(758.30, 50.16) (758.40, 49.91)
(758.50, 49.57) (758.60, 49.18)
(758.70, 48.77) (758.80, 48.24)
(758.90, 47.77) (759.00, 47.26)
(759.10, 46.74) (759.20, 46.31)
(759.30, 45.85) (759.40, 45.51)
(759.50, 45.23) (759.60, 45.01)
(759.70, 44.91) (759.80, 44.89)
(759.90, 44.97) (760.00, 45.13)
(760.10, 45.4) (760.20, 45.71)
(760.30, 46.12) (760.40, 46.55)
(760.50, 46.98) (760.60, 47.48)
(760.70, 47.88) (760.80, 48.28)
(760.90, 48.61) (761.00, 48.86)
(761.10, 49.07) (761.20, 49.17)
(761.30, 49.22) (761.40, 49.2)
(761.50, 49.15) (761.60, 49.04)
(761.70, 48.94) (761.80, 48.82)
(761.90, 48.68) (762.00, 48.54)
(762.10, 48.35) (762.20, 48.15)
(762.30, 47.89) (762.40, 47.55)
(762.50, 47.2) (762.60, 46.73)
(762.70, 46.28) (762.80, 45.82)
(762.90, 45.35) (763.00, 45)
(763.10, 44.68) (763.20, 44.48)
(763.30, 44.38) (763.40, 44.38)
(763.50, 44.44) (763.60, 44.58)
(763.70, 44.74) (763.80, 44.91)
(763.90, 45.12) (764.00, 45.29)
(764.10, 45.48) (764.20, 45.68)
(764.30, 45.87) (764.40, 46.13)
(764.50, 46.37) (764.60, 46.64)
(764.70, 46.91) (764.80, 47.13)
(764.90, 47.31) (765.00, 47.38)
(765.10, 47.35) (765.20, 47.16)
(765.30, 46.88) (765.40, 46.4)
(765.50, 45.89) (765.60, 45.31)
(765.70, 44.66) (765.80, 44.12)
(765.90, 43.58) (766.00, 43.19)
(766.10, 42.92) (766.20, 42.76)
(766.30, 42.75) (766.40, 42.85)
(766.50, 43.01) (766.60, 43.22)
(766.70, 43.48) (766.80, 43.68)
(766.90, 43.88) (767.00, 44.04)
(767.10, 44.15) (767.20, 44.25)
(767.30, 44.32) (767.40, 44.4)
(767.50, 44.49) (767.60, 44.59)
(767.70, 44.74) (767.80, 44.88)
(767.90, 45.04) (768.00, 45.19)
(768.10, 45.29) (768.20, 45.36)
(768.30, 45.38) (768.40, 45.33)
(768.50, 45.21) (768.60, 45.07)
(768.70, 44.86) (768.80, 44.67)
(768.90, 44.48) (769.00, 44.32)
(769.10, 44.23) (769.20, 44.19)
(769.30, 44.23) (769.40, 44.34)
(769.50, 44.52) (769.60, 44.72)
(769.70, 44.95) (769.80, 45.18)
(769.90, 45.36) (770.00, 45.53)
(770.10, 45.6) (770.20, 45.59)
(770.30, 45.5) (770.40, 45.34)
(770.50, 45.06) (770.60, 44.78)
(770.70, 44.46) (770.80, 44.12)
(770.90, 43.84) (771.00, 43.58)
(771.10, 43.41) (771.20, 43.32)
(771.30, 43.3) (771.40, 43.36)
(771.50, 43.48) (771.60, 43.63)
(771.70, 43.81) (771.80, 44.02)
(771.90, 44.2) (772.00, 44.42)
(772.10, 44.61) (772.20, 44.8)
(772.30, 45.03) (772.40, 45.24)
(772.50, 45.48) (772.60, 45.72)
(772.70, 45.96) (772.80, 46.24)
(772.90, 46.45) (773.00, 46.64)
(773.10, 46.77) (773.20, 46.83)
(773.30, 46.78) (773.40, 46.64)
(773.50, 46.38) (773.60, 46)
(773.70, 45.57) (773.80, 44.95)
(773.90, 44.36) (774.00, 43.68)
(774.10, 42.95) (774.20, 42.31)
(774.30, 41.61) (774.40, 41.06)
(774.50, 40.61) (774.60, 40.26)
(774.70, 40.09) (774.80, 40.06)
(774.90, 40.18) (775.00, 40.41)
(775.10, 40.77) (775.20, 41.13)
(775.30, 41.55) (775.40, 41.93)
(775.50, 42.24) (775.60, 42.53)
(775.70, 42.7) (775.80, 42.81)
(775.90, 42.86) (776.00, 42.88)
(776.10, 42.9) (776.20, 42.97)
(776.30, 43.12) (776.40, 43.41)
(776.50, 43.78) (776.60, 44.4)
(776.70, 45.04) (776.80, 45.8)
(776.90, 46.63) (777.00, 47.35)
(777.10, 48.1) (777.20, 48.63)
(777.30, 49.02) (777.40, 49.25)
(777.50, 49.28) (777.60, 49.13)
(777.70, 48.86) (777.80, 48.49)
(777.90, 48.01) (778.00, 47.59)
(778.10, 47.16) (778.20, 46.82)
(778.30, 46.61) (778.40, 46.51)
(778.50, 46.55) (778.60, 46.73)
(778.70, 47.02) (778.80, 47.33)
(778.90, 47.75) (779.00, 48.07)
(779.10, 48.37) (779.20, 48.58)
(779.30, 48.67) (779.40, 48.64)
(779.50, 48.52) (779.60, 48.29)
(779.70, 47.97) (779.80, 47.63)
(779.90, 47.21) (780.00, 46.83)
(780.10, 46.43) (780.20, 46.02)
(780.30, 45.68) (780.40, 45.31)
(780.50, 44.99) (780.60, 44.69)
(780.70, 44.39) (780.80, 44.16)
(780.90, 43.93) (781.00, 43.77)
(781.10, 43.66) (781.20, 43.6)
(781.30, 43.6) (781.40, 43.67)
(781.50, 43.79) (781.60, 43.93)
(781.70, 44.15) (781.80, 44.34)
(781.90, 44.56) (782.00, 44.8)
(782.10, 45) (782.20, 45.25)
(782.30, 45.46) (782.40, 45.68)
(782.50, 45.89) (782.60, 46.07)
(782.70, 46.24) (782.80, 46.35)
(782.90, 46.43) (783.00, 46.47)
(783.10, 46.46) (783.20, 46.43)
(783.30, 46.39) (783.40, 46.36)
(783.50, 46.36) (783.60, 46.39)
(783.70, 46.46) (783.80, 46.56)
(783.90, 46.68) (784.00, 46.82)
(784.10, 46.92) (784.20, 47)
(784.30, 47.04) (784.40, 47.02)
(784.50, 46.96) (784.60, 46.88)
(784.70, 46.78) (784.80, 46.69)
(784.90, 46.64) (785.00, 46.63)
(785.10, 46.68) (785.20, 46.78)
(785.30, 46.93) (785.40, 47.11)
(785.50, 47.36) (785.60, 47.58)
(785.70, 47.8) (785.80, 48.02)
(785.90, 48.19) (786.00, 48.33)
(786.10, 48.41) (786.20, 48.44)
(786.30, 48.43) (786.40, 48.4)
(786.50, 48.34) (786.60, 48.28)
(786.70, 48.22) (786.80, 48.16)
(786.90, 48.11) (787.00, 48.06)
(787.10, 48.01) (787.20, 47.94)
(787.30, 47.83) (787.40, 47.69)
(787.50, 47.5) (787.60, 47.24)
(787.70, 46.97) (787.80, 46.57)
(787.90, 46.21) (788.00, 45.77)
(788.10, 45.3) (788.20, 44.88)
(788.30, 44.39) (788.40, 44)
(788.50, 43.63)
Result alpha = 1.06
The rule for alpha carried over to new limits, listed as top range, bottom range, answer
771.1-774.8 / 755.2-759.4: 0.94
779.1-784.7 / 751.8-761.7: 1.01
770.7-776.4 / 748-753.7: 0.93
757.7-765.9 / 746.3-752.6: 0.97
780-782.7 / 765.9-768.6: 1.05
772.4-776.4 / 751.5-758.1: 0.92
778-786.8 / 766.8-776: 1.08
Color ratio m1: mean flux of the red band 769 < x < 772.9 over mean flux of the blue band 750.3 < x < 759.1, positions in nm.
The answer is 0.91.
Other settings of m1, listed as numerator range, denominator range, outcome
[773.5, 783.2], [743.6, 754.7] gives 0.90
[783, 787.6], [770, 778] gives 1.06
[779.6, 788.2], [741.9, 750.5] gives 0.92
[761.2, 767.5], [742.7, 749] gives 0.90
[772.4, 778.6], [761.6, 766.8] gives 0.98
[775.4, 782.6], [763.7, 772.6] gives 1.02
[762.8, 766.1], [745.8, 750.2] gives 0.89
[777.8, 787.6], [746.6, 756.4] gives 0.94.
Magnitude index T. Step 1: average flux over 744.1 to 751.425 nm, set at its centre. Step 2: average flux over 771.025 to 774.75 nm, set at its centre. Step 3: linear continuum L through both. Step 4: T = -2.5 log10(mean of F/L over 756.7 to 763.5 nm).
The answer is -0.01 mag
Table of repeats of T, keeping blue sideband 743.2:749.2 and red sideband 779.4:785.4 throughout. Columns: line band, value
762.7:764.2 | 0.082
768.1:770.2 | 0.066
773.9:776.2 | 0.126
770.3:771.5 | 0.081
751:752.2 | 0.014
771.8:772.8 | 0.053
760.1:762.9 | 0.021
